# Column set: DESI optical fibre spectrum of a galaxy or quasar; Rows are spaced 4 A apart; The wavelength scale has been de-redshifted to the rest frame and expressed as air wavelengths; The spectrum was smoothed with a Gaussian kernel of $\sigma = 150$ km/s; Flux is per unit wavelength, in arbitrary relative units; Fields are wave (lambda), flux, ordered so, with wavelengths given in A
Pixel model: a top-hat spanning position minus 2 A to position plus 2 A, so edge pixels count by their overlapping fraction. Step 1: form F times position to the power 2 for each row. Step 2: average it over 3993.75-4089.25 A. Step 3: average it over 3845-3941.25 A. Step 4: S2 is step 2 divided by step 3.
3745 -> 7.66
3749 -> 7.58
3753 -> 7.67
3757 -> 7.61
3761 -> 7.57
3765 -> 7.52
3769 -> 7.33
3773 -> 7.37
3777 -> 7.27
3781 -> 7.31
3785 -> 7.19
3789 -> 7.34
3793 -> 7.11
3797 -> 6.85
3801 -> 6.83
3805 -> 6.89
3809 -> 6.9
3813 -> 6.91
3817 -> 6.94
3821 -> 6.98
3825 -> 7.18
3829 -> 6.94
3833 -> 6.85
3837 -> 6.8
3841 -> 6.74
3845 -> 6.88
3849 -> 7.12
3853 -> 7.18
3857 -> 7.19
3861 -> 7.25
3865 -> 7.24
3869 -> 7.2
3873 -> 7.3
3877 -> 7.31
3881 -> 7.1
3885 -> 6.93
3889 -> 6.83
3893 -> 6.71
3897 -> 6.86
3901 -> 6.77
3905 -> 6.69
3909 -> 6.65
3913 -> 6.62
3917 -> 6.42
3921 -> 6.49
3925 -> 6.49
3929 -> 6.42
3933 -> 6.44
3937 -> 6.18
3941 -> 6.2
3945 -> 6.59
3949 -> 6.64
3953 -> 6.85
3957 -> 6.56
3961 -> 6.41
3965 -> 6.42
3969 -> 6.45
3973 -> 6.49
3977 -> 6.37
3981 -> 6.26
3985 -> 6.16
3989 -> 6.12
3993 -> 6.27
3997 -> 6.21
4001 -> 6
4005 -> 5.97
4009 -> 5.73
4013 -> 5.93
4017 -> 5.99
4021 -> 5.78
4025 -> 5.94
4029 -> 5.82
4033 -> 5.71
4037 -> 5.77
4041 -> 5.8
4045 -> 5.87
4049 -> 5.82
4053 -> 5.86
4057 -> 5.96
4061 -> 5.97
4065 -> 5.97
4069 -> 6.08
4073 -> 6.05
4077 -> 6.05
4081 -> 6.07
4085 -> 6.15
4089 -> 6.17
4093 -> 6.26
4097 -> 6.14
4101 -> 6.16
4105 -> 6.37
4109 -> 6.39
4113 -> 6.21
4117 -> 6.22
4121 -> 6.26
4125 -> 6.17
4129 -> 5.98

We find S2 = 0.94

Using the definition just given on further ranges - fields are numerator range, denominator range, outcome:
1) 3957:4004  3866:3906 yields 0.95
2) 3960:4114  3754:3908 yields 0.95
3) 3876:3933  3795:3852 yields 1.01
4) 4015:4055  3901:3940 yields 0.95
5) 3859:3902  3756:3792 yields 1.01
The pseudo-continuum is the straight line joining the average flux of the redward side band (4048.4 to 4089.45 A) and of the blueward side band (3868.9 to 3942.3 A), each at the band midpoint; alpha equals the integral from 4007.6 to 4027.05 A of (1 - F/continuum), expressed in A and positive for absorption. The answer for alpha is 1.1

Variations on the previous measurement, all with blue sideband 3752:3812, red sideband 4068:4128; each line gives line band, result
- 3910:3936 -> 1.12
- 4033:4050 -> 1.52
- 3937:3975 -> 0.92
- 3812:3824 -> 0.26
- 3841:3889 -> -1.13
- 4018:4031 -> 1.15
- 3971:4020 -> 3.06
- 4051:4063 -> 0.74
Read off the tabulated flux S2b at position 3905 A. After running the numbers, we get 6.69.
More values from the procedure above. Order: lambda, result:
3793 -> 7.11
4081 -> 6.07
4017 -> 5.99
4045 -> 5.87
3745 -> 7.66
